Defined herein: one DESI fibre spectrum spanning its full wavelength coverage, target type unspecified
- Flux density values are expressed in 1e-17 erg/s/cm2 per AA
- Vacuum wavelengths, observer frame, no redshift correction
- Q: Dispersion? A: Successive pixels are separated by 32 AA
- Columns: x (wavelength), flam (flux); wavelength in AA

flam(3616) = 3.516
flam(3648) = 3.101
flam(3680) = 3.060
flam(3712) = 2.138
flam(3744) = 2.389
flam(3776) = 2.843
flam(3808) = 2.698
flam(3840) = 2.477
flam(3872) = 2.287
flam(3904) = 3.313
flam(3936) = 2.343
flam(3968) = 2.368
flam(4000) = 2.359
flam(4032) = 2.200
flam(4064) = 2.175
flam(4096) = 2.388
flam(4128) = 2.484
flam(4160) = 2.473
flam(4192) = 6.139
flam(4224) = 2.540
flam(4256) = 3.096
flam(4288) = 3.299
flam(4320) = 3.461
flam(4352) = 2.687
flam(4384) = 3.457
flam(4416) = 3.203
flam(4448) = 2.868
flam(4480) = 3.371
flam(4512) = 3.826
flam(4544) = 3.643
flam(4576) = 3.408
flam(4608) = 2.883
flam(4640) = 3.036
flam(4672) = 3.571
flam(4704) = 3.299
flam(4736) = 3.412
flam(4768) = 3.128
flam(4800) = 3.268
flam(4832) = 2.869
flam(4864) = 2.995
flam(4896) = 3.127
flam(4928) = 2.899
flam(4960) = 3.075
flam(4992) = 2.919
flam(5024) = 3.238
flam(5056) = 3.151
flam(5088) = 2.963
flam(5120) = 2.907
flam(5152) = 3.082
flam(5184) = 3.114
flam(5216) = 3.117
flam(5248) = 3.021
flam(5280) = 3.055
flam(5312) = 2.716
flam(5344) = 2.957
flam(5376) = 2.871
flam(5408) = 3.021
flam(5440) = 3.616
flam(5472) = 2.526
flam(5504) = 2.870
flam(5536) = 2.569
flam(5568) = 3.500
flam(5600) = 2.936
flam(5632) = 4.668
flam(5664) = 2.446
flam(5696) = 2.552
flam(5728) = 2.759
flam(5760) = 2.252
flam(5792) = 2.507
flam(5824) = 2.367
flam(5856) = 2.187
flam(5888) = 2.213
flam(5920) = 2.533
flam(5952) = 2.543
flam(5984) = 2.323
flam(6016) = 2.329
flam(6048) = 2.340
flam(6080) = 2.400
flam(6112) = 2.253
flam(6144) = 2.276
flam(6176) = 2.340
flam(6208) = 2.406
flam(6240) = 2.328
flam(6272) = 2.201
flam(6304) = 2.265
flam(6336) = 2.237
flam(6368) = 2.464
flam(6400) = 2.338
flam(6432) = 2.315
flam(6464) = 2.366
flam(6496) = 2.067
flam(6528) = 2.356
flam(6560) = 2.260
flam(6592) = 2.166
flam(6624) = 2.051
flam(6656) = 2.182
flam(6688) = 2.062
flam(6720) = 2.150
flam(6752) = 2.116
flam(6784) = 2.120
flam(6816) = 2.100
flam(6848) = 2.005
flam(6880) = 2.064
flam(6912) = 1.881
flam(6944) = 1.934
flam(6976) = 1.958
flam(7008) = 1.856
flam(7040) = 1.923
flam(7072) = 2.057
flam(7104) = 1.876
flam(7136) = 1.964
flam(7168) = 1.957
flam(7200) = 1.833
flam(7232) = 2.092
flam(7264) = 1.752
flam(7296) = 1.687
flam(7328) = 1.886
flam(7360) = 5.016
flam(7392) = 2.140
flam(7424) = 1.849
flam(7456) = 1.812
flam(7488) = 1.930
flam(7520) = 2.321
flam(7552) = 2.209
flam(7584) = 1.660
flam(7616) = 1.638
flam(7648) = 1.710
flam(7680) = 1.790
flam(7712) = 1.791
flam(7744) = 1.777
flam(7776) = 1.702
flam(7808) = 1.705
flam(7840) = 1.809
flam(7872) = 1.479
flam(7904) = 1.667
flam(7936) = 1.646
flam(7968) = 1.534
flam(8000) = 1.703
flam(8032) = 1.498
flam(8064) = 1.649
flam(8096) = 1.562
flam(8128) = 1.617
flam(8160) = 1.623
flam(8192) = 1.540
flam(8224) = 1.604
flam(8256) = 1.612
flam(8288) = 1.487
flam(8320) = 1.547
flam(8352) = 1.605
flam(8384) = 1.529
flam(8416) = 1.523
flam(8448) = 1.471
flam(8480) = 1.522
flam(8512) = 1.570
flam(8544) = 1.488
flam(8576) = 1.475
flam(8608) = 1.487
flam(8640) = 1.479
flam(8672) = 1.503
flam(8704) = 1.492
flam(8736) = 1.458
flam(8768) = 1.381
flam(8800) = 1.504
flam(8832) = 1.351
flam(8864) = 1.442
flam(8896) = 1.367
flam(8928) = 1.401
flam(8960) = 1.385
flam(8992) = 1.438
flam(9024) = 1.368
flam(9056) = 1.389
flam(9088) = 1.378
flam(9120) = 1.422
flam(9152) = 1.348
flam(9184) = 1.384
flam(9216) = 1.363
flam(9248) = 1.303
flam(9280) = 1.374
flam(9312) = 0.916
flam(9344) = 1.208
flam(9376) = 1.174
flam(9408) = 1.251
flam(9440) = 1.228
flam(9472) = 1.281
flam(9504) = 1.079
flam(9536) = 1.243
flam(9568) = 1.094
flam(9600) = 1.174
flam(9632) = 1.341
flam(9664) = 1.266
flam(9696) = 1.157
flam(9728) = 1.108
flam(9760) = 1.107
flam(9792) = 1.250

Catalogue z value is 0.121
